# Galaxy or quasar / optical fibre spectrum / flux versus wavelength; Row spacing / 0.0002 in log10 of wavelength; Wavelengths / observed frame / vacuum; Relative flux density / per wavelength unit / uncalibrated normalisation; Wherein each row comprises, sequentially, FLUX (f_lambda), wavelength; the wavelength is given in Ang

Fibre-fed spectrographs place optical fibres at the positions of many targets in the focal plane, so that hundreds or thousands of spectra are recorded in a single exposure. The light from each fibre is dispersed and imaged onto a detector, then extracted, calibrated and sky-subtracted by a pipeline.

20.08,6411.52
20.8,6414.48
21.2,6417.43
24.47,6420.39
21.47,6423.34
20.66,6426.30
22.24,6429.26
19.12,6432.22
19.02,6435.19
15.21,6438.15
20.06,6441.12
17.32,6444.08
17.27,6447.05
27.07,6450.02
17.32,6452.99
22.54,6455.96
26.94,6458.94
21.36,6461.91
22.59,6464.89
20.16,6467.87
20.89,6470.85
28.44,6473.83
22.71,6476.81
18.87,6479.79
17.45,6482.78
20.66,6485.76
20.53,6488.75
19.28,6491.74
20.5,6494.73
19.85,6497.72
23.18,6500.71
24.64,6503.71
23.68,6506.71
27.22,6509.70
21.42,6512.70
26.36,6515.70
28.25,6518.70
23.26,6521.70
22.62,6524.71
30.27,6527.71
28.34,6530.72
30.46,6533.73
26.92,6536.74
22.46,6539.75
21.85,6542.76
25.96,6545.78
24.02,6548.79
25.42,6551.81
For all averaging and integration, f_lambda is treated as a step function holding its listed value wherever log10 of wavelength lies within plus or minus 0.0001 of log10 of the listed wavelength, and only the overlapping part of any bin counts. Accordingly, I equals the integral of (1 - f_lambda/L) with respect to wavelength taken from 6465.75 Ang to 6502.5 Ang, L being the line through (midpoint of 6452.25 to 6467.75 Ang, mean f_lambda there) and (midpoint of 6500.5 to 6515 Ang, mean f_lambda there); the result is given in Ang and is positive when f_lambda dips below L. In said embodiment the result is 3.3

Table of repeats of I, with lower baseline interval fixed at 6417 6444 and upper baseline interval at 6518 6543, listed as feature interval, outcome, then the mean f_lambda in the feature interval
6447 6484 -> 0.4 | 22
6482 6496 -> 2.3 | 19.8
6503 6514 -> 0.3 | 24.3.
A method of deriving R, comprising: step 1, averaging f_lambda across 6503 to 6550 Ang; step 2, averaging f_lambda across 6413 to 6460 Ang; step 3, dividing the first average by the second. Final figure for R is 1.23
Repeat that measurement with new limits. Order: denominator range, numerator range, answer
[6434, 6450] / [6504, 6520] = 1.36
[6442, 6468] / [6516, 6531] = 1.23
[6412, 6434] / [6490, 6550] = 1.15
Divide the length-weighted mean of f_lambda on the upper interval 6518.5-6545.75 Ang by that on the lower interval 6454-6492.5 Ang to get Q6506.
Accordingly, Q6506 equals 1.2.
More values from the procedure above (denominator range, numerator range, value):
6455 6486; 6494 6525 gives 1.08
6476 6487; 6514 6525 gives 1.28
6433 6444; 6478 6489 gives 1.07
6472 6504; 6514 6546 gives 1.22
